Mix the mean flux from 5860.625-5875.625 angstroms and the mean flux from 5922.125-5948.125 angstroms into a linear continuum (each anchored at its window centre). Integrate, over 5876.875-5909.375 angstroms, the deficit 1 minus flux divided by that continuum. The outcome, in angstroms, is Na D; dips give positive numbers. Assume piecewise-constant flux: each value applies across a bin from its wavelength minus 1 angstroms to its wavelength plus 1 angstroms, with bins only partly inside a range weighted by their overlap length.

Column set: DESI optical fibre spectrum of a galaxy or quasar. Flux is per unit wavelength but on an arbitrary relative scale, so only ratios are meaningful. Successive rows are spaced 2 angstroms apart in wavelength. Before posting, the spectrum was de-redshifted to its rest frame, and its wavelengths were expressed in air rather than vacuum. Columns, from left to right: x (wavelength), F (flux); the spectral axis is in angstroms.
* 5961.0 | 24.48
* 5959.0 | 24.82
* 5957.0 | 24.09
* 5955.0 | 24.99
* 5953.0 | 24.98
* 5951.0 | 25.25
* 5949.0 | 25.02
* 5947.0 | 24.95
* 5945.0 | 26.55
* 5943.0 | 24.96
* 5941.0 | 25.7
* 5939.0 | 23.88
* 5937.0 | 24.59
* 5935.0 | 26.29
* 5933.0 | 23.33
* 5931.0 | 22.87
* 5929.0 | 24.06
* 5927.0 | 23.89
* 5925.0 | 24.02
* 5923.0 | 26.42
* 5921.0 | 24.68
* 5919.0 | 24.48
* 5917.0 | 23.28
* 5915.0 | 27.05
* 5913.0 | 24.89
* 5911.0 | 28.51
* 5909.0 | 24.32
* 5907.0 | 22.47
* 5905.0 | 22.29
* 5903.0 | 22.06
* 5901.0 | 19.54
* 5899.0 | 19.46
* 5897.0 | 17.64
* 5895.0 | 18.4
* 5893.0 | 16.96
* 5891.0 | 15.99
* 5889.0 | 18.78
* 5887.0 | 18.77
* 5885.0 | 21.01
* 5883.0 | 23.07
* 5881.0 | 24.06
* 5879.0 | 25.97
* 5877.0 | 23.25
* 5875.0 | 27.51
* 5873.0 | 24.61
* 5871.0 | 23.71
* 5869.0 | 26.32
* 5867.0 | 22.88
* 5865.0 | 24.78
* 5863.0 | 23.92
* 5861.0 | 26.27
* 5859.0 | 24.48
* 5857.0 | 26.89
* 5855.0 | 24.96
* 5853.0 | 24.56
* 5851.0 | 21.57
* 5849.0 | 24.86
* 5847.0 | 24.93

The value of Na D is 5.4 angstroms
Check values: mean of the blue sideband 24.9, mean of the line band 20.7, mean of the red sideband 24.7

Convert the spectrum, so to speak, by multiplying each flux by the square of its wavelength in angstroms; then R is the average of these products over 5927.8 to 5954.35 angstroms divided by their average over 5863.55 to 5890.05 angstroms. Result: 1.08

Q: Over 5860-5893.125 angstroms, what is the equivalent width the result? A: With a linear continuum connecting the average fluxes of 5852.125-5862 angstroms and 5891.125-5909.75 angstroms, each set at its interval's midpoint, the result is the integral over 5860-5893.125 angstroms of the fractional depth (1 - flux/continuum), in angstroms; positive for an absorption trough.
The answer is 0.2 angstroms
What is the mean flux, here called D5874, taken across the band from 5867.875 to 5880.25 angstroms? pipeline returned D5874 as 25.2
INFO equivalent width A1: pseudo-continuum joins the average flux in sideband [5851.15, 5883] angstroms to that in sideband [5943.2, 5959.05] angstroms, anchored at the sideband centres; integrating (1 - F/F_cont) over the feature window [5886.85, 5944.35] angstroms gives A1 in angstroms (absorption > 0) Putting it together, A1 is 4.9 angstroms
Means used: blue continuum 24.8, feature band 22.8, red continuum 25.1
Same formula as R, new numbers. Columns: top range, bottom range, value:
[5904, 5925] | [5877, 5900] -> 1.24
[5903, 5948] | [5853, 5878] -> 1.01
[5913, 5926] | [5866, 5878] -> 1.03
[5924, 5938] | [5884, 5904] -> 1.30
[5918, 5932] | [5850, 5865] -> 1.01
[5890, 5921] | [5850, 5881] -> 0.90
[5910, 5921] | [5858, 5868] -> 1.06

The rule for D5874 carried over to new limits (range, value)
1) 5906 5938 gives 24.7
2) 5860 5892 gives 23.2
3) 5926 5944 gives 24.4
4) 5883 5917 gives 21.3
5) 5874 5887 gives 23.7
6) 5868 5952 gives 23.4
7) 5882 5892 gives 19.5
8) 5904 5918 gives 24.7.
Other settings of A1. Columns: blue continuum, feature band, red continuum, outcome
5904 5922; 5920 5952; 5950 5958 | 0.0 angstroms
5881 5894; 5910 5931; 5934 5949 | -1.9 angstroms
